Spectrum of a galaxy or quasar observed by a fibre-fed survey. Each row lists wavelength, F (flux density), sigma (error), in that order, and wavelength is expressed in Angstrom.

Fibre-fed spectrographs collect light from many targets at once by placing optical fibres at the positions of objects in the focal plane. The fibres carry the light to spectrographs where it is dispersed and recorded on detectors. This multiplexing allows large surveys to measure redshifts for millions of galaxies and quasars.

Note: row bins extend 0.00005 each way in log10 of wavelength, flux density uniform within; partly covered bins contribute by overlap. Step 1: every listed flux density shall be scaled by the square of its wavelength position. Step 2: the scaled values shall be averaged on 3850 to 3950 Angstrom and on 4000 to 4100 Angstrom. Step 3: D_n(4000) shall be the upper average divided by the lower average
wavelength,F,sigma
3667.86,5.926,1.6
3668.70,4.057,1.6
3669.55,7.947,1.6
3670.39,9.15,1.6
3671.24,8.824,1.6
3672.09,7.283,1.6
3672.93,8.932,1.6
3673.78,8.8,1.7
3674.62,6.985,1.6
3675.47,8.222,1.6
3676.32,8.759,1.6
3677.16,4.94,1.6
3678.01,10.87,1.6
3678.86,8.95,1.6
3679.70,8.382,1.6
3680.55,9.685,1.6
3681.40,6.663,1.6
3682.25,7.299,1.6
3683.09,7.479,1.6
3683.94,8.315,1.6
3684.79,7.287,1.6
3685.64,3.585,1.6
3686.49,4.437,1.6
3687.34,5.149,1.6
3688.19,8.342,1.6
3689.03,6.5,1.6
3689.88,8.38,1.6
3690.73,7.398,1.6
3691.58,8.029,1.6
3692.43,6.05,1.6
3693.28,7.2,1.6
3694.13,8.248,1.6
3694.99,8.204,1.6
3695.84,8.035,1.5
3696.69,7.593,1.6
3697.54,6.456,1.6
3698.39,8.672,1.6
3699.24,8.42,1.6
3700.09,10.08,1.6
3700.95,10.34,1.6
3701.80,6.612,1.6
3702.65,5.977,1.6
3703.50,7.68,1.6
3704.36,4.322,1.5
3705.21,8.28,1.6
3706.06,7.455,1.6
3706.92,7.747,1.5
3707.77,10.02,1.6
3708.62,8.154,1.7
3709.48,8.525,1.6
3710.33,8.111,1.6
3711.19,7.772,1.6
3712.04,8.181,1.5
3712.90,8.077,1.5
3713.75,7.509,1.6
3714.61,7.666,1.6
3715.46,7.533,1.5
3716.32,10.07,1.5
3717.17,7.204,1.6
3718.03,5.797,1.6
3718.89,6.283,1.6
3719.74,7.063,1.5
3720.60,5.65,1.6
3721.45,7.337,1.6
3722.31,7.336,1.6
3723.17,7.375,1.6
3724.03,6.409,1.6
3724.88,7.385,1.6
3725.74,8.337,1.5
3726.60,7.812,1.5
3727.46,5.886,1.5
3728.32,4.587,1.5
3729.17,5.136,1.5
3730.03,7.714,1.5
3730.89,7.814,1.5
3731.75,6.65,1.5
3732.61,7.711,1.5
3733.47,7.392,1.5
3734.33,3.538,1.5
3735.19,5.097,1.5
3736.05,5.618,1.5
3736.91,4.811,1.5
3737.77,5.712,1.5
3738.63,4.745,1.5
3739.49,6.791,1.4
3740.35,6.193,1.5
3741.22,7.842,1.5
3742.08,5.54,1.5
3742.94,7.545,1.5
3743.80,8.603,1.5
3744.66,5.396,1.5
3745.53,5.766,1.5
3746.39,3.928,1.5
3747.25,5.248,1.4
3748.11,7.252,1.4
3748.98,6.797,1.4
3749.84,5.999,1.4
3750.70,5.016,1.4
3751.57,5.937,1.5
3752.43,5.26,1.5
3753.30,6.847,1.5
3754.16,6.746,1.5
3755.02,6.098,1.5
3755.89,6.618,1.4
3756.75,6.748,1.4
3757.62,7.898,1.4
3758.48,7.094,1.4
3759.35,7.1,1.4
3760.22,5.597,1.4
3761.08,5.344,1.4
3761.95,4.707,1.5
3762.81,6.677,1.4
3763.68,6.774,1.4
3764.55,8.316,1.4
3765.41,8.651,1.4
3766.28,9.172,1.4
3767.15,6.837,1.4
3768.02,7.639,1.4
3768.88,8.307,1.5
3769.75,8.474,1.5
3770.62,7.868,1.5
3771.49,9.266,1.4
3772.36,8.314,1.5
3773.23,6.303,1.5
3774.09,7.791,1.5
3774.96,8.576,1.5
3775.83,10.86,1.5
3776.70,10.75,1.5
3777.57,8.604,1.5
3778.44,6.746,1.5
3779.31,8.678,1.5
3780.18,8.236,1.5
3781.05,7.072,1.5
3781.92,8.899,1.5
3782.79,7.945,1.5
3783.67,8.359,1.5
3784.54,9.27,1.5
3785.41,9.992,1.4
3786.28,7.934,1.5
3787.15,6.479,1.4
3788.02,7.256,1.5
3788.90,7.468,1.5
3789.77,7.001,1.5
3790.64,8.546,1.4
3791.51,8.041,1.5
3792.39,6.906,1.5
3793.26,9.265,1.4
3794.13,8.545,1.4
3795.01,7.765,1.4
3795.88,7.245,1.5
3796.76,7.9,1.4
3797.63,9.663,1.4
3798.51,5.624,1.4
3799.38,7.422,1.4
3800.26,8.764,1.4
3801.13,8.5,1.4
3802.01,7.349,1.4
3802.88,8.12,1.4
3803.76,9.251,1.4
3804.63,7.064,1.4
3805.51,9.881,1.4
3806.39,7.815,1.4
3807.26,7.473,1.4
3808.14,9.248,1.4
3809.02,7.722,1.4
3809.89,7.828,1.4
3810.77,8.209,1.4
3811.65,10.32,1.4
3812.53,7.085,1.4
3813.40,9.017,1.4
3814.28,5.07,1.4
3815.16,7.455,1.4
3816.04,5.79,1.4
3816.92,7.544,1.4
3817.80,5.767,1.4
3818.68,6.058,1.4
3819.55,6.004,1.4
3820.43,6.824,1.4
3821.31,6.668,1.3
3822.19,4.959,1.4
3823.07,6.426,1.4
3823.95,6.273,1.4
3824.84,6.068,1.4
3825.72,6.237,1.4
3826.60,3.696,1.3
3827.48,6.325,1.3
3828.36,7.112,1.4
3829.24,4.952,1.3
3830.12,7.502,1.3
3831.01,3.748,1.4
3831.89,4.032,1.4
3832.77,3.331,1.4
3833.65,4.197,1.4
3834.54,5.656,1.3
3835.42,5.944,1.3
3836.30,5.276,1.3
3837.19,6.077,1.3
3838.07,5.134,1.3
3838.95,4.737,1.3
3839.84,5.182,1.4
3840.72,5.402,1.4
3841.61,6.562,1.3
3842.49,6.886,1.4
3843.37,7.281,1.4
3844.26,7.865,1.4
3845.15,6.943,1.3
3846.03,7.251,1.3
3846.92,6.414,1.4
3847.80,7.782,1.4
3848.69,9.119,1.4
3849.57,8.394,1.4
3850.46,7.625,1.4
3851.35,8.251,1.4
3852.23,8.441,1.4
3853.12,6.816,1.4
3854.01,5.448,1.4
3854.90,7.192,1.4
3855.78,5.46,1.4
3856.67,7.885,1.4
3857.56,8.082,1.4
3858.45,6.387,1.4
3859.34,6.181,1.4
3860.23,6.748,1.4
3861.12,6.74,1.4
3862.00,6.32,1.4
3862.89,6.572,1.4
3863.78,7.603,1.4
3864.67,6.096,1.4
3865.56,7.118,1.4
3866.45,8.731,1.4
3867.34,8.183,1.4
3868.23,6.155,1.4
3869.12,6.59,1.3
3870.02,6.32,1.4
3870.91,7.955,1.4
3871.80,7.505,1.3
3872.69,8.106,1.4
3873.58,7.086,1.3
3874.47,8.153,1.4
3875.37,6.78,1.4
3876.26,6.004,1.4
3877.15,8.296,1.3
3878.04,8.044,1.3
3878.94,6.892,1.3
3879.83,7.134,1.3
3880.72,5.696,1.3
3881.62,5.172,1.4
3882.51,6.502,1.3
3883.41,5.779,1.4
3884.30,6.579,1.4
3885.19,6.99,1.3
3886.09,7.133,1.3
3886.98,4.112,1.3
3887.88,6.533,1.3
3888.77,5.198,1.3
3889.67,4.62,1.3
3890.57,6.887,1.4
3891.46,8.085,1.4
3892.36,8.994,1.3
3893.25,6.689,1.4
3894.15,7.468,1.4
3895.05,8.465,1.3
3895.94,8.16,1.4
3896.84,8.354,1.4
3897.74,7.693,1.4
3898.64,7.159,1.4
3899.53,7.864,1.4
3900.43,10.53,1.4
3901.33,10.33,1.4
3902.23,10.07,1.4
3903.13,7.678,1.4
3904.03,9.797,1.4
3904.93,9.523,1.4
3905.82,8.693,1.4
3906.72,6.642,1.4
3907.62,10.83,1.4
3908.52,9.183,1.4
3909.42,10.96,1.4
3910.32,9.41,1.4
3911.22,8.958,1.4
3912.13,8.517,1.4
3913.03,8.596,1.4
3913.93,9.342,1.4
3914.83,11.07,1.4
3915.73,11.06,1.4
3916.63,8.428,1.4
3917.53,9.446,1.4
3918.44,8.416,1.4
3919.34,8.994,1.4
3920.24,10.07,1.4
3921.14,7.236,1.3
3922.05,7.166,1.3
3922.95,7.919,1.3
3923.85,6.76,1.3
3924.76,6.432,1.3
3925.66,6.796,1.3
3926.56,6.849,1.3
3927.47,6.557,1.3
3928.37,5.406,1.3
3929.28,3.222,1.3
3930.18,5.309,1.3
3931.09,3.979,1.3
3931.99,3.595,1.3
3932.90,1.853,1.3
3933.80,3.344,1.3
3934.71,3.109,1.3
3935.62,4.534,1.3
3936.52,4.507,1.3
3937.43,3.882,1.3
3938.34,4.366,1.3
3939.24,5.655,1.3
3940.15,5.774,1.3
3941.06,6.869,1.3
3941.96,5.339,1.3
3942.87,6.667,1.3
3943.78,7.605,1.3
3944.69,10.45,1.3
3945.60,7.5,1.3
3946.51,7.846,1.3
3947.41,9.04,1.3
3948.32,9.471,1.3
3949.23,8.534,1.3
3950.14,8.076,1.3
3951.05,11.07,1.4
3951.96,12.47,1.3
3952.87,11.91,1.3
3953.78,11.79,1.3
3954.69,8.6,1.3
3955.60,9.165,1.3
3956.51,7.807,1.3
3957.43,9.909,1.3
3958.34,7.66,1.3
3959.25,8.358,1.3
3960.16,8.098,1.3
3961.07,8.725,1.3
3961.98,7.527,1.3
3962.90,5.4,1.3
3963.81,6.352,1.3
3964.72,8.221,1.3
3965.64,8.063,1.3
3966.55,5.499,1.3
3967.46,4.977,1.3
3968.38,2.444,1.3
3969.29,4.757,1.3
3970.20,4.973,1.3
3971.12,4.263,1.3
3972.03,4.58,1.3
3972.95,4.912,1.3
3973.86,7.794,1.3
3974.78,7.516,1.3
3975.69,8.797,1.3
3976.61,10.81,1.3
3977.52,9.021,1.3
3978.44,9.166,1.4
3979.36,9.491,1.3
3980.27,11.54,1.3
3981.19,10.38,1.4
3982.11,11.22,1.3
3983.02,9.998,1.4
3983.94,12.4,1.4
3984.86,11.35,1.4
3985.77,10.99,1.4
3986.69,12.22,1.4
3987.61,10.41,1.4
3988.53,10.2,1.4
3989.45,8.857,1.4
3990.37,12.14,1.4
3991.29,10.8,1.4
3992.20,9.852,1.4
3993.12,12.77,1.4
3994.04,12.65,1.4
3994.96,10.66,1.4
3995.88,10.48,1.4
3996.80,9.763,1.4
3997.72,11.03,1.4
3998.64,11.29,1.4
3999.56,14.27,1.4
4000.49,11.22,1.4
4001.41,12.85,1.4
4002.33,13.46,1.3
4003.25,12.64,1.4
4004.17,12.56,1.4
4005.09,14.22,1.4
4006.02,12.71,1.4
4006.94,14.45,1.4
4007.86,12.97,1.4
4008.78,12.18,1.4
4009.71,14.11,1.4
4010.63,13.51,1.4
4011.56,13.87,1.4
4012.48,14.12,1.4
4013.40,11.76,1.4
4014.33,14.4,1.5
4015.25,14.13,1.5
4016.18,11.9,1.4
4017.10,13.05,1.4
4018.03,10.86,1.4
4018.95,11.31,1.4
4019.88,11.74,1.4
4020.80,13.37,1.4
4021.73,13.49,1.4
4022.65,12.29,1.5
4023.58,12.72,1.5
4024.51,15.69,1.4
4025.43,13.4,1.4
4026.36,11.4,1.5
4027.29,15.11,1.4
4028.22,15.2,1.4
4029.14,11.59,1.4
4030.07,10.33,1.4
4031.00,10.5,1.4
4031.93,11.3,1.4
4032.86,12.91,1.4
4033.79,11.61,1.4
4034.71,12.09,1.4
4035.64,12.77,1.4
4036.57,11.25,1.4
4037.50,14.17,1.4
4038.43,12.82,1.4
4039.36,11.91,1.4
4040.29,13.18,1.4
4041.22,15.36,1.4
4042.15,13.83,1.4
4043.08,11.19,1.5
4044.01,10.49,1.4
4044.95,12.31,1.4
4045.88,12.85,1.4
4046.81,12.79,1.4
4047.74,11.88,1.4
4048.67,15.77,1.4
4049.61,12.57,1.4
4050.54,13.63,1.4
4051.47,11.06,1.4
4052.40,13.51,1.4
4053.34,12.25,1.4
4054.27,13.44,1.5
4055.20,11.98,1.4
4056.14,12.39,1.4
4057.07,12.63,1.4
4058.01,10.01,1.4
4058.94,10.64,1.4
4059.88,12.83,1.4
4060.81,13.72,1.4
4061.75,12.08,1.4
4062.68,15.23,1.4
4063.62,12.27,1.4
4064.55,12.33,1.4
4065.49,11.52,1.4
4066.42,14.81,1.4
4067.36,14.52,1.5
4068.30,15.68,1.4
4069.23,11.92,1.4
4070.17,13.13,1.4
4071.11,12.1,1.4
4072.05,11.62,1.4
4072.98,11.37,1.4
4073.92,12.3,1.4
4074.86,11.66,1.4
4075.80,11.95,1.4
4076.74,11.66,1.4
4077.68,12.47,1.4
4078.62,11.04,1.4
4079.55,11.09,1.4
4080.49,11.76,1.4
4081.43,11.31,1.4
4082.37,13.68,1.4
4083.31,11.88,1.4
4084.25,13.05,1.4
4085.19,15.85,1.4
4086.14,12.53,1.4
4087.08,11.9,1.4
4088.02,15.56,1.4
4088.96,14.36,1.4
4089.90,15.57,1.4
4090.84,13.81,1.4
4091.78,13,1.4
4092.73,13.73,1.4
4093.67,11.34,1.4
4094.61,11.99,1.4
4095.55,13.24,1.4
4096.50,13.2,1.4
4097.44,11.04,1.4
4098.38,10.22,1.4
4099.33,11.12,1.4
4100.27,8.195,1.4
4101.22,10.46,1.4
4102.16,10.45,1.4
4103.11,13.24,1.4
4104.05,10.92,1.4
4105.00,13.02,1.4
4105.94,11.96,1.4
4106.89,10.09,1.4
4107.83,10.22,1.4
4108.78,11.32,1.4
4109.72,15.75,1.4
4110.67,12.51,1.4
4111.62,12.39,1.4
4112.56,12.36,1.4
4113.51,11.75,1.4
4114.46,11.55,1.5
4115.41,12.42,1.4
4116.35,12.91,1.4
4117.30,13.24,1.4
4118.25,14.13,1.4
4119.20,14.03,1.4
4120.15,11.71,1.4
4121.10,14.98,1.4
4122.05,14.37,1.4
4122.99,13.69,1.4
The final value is 1.89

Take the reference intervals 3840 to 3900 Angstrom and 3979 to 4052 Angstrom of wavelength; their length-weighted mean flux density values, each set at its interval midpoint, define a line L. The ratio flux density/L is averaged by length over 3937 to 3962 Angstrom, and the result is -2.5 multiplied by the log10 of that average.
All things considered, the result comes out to 0.21 mag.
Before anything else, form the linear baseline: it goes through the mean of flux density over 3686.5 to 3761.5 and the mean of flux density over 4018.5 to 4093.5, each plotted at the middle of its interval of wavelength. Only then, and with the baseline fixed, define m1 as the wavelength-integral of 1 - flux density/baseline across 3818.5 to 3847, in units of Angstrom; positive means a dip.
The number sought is 9.65 Angstrom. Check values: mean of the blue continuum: 6.93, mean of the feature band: 5.84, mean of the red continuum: 12.7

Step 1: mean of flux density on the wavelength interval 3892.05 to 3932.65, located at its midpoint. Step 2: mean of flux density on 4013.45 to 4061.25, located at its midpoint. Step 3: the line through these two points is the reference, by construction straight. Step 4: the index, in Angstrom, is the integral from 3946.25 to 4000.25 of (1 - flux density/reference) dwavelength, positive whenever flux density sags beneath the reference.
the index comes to 6.11 Angstrom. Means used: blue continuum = 8.07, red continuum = 12.6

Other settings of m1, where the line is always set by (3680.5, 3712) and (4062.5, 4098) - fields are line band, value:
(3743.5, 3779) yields 5.48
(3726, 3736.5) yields 2.25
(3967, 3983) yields 5.42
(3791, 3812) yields 1.89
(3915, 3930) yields 4.30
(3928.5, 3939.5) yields 6.96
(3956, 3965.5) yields 2.84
